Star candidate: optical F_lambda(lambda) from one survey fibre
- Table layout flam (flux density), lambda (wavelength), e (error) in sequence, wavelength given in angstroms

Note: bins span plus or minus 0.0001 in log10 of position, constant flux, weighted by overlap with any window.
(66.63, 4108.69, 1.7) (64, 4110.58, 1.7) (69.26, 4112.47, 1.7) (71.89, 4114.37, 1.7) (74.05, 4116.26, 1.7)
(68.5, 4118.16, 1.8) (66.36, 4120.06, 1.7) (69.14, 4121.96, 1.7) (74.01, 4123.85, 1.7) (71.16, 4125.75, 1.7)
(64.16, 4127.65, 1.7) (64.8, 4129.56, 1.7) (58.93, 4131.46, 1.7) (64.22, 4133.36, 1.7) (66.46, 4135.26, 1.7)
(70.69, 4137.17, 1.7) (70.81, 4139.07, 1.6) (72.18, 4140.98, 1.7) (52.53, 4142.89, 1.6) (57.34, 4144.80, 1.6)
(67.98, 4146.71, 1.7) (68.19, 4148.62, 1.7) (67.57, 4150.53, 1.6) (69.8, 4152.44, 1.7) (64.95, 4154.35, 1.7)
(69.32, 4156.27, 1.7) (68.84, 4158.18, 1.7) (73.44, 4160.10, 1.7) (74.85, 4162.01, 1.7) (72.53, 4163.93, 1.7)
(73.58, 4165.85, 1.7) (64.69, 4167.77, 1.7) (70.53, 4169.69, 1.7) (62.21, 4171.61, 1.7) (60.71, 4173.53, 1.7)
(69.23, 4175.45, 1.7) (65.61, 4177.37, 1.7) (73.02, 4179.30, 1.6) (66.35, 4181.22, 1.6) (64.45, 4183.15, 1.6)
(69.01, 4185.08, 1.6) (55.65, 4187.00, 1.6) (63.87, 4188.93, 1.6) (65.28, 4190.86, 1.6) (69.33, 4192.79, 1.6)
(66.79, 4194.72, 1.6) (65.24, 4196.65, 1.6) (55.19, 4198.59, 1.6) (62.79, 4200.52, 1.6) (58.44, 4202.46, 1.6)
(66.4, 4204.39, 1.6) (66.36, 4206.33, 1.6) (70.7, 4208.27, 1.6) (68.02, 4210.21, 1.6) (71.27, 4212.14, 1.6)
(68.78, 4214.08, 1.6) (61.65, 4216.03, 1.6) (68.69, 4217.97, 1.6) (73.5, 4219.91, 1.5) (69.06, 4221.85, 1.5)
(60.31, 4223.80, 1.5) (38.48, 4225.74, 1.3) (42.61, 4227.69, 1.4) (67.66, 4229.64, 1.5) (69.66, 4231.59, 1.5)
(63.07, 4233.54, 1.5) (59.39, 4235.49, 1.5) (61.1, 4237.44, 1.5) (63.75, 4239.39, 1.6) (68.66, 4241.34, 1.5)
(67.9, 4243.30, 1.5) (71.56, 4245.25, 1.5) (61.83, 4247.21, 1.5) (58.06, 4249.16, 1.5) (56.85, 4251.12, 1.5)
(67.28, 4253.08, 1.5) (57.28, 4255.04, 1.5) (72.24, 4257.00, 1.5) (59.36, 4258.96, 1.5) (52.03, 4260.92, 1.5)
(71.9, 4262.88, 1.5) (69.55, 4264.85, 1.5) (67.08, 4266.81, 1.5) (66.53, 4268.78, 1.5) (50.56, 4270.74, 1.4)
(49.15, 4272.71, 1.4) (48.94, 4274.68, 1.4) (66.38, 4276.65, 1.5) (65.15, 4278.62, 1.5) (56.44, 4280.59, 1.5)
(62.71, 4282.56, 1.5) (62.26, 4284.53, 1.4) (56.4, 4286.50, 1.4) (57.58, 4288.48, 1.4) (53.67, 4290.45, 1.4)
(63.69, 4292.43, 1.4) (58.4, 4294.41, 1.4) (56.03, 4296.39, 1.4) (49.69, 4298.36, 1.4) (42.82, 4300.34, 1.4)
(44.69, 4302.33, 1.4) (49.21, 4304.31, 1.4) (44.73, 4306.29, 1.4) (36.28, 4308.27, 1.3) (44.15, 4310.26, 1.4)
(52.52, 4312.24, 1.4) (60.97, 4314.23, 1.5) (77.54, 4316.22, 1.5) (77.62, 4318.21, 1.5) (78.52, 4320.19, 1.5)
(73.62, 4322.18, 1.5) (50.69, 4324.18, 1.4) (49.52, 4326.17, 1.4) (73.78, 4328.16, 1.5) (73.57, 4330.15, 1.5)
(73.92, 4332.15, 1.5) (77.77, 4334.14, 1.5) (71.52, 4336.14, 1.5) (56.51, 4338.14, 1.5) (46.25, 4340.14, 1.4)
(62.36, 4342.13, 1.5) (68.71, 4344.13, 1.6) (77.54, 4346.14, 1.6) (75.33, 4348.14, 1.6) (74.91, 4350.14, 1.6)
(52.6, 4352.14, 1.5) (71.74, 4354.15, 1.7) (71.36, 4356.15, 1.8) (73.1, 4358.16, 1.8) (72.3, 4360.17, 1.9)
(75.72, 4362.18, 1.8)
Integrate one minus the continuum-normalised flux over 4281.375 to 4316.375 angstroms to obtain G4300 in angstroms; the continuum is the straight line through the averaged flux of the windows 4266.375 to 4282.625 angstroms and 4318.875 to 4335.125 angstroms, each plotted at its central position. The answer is 5.45 angstroms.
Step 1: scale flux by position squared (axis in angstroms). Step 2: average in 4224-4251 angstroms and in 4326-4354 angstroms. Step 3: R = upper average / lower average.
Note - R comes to 1.16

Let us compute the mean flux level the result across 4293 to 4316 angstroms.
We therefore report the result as 50.3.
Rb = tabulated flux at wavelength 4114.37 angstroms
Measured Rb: 71.89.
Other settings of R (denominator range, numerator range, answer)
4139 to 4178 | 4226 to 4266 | 0.97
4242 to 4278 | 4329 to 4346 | 1.12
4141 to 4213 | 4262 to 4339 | 0.96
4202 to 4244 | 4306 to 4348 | 1.05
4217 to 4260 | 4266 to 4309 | 0.90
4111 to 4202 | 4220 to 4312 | 0.92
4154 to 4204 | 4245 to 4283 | 0.96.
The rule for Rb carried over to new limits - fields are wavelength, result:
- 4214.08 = 68.78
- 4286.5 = 56.4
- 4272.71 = 49.15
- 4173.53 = 60.71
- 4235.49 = 59.39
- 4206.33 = 66.36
